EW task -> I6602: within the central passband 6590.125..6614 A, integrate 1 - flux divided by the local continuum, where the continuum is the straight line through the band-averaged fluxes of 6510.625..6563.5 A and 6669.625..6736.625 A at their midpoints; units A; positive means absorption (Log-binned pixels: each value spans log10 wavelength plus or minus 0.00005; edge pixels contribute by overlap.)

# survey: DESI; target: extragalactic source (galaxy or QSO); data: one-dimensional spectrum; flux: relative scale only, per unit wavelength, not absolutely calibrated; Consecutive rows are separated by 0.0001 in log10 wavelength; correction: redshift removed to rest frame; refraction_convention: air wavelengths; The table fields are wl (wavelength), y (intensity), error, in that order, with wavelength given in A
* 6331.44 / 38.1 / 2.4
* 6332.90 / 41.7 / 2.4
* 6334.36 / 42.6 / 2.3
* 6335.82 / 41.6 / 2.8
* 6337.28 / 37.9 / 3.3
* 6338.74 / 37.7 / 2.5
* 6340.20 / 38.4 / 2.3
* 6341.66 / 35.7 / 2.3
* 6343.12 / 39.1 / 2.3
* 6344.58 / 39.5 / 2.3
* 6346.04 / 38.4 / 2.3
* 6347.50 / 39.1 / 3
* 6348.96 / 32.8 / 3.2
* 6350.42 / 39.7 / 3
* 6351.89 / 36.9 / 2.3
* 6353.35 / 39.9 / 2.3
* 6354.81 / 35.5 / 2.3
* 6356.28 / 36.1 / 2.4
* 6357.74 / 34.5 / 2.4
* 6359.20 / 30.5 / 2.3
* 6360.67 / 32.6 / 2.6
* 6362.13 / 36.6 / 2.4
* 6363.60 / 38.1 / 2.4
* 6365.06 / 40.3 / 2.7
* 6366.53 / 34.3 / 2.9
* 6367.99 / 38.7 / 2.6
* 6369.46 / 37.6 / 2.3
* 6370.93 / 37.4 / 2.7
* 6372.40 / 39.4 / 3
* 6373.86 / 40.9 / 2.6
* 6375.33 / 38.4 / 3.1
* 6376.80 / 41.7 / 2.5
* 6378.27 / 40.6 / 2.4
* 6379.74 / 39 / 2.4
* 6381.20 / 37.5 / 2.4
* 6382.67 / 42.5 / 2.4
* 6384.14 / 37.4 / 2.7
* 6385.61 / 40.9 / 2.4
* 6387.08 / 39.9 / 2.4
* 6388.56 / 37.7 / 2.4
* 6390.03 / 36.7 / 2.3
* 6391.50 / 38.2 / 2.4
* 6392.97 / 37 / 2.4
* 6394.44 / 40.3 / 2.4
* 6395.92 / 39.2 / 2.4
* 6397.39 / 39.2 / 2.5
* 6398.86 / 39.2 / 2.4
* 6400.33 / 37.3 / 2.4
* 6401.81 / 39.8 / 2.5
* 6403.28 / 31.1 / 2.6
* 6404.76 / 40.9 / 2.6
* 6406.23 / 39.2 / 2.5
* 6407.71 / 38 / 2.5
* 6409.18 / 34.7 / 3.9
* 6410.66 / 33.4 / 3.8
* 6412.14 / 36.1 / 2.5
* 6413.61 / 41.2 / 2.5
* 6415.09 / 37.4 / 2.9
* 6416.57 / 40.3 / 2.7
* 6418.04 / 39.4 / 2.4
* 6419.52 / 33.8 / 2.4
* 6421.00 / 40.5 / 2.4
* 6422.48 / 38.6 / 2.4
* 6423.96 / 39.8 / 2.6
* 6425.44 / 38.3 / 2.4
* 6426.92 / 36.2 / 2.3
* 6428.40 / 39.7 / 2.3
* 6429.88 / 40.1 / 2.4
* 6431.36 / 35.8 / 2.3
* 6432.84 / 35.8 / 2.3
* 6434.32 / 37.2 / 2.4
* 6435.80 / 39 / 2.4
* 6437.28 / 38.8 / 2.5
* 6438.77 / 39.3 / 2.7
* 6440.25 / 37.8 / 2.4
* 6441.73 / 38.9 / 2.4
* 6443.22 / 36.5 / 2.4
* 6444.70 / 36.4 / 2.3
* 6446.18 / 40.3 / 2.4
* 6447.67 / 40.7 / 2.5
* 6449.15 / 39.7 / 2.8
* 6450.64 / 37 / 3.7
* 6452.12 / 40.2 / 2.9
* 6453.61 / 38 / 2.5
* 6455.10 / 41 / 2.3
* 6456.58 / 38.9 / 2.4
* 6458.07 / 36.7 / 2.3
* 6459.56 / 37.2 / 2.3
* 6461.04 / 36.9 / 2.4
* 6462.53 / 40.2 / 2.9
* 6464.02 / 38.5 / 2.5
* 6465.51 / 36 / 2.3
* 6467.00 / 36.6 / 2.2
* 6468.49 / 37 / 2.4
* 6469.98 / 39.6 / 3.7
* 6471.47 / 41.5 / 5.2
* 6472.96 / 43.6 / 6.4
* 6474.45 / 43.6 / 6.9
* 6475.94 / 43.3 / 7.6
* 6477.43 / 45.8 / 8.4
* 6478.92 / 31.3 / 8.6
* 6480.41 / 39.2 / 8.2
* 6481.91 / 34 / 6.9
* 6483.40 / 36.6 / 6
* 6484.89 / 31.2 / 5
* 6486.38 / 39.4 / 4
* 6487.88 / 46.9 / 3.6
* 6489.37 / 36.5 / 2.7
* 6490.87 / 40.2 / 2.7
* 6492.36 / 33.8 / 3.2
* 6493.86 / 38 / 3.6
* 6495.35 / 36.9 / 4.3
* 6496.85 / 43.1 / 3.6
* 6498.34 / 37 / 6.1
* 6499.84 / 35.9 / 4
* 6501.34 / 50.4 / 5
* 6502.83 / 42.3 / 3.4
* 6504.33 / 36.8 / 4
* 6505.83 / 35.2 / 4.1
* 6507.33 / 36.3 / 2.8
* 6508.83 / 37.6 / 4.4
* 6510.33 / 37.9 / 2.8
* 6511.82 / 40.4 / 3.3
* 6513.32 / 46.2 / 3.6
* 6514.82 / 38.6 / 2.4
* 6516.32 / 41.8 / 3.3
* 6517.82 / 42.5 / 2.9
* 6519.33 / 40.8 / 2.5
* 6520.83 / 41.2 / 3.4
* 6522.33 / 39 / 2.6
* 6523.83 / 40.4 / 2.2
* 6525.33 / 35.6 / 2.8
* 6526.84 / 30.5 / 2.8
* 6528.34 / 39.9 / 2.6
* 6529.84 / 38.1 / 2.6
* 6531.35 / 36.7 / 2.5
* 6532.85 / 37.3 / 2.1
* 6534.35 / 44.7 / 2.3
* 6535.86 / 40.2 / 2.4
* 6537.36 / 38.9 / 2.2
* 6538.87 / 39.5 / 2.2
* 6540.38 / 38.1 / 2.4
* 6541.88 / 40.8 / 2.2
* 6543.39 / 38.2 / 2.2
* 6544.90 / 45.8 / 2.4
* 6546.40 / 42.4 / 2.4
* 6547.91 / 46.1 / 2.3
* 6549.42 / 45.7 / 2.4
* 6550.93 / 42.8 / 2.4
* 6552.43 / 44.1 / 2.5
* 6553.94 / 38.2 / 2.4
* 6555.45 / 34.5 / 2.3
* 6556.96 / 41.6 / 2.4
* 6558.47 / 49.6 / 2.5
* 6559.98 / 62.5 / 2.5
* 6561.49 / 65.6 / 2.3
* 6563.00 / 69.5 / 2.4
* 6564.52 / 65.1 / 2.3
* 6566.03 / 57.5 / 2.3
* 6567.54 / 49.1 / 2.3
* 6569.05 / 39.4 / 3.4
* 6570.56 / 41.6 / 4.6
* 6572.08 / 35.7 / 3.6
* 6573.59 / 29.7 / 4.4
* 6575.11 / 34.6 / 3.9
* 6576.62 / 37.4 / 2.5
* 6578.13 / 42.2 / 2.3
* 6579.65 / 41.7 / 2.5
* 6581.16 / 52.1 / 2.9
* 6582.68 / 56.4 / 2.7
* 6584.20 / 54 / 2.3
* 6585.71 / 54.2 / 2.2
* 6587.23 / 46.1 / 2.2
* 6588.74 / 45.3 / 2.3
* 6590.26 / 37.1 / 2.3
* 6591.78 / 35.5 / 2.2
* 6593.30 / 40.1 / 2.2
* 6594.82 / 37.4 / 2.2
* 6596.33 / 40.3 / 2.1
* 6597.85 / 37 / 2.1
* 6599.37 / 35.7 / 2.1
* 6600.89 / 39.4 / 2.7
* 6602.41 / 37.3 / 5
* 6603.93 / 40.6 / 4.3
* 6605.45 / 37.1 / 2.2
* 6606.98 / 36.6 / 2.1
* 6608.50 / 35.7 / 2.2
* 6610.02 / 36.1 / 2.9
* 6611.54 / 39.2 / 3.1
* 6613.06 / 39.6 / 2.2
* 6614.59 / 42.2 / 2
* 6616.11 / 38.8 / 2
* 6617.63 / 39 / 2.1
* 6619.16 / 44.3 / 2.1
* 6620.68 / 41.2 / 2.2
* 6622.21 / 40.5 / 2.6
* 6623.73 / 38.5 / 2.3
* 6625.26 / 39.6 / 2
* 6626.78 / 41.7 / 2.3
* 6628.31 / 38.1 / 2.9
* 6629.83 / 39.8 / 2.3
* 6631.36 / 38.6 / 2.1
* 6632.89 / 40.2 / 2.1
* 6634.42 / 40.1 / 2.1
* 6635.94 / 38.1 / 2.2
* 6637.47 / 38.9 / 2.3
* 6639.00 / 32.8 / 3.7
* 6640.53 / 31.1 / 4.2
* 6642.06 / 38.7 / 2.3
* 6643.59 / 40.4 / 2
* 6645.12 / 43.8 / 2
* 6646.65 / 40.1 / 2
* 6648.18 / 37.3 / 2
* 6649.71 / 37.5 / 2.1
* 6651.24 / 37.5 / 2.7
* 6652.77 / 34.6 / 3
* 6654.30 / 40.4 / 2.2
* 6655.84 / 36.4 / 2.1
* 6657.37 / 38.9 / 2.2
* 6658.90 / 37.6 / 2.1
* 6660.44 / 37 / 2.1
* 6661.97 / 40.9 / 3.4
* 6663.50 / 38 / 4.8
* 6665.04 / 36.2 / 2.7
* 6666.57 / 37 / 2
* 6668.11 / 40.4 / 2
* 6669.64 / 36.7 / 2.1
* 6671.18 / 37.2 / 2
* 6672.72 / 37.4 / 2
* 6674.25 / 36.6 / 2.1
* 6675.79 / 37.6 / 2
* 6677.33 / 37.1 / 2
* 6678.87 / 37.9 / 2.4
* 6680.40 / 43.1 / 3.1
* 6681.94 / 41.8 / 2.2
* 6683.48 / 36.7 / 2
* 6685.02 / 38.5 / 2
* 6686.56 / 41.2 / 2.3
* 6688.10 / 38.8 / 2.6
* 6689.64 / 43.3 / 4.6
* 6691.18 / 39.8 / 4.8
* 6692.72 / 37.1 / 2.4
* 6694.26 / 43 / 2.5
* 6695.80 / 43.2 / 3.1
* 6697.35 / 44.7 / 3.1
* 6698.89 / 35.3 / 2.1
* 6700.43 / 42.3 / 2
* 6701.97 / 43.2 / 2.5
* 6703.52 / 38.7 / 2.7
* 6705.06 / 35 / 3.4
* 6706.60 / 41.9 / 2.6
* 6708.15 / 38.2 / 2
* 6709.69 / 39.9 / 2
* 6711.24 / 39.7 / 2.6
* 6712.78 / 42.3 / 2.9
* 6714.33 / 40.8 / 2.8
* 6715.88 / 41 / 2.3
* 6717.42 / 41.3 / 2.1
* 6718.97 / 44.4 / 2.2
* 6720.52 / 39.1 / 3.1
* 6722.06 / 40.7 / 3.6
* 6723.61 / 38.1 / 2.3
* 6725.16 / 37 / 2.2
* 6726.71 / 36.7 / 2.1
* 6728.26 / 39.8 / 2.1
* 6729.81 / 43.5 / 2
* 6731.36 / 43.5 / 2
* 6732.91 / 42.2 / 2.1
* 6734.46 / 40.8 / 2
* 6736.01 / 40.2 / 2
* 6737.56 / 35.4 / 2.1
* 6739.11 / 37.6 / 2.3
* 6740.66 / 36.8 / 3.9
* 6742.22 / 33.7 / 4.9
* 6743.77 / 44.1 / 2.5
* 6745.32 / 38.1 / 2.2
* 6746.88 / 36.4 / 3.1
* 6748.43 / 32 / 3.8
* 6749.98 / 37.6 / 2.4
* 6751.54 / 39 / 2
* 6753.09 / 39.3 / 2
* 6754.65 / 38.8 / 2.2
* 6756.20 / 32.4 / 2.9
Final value 2.2 A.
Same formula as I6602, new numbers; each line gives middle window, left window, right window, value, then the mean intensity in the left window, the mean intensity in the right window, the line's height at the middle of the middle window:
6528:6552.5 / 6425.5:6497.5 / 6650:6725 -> -1.4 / 38.6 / 39.3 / 38.8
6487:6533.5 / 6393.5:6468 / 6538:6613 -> 2.1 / 38.1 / 43.5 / 41.1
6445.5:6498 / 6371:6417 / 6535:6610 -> 2.4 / 38.5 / 43.5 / 40.7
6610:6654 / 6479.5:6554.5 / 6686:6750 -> 0.8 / 39.6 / 39.7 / 39.7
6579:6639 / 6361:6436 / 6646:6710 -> -3.1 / 38.2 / 38.9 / 38.8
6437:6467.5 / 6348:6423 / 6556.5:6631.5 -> 0.9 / 37.8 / 43.2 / 39.5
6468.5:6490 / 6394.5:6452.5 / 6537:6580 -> 0.8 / 38.1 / 44.8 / 40.9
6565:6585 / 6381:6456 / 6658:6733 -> -2.7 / 38.3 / 39.6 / 39.1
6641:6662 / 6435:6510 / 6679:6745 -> 0.7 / 38.7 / 40.1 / 39.7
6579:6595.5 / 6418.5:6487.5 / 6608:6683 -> -3.0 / 38.4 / 38.6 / 38.6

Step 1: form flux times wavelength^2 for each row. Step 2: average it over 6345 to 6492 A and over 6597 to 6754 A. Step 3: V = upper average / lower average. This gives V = 1.10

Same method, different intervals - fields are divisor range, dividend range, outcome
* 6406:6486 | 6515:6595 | 1.18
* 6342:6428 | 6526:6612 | 1.19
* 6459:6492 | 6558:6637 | 1.15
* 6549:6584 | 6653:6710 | 0.86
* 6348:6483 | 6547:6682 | 1.15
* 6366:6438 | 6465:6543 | 1.05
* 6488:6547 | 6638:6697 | 1.02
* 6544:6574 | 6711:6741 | 0.89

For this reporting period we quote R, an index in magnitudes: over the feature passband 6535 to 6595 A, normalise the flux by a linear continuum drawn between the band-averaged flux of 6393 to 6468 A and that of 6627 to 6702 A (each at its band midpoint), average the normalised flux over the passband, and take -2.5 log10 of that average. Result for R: -0.168 mag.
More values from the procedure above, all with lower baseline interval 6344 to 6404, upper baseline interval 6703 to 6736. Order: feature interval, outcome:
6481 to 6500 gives 0.03 mag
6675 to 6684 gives 0.02 mag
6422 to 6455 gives 0.00 mag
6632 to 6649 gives 0.04 mag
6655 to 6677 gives 0.06 mag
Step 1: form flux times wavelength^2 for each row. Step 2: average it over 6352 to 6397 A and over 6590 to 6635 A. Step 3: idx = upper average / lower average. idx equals 1.1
